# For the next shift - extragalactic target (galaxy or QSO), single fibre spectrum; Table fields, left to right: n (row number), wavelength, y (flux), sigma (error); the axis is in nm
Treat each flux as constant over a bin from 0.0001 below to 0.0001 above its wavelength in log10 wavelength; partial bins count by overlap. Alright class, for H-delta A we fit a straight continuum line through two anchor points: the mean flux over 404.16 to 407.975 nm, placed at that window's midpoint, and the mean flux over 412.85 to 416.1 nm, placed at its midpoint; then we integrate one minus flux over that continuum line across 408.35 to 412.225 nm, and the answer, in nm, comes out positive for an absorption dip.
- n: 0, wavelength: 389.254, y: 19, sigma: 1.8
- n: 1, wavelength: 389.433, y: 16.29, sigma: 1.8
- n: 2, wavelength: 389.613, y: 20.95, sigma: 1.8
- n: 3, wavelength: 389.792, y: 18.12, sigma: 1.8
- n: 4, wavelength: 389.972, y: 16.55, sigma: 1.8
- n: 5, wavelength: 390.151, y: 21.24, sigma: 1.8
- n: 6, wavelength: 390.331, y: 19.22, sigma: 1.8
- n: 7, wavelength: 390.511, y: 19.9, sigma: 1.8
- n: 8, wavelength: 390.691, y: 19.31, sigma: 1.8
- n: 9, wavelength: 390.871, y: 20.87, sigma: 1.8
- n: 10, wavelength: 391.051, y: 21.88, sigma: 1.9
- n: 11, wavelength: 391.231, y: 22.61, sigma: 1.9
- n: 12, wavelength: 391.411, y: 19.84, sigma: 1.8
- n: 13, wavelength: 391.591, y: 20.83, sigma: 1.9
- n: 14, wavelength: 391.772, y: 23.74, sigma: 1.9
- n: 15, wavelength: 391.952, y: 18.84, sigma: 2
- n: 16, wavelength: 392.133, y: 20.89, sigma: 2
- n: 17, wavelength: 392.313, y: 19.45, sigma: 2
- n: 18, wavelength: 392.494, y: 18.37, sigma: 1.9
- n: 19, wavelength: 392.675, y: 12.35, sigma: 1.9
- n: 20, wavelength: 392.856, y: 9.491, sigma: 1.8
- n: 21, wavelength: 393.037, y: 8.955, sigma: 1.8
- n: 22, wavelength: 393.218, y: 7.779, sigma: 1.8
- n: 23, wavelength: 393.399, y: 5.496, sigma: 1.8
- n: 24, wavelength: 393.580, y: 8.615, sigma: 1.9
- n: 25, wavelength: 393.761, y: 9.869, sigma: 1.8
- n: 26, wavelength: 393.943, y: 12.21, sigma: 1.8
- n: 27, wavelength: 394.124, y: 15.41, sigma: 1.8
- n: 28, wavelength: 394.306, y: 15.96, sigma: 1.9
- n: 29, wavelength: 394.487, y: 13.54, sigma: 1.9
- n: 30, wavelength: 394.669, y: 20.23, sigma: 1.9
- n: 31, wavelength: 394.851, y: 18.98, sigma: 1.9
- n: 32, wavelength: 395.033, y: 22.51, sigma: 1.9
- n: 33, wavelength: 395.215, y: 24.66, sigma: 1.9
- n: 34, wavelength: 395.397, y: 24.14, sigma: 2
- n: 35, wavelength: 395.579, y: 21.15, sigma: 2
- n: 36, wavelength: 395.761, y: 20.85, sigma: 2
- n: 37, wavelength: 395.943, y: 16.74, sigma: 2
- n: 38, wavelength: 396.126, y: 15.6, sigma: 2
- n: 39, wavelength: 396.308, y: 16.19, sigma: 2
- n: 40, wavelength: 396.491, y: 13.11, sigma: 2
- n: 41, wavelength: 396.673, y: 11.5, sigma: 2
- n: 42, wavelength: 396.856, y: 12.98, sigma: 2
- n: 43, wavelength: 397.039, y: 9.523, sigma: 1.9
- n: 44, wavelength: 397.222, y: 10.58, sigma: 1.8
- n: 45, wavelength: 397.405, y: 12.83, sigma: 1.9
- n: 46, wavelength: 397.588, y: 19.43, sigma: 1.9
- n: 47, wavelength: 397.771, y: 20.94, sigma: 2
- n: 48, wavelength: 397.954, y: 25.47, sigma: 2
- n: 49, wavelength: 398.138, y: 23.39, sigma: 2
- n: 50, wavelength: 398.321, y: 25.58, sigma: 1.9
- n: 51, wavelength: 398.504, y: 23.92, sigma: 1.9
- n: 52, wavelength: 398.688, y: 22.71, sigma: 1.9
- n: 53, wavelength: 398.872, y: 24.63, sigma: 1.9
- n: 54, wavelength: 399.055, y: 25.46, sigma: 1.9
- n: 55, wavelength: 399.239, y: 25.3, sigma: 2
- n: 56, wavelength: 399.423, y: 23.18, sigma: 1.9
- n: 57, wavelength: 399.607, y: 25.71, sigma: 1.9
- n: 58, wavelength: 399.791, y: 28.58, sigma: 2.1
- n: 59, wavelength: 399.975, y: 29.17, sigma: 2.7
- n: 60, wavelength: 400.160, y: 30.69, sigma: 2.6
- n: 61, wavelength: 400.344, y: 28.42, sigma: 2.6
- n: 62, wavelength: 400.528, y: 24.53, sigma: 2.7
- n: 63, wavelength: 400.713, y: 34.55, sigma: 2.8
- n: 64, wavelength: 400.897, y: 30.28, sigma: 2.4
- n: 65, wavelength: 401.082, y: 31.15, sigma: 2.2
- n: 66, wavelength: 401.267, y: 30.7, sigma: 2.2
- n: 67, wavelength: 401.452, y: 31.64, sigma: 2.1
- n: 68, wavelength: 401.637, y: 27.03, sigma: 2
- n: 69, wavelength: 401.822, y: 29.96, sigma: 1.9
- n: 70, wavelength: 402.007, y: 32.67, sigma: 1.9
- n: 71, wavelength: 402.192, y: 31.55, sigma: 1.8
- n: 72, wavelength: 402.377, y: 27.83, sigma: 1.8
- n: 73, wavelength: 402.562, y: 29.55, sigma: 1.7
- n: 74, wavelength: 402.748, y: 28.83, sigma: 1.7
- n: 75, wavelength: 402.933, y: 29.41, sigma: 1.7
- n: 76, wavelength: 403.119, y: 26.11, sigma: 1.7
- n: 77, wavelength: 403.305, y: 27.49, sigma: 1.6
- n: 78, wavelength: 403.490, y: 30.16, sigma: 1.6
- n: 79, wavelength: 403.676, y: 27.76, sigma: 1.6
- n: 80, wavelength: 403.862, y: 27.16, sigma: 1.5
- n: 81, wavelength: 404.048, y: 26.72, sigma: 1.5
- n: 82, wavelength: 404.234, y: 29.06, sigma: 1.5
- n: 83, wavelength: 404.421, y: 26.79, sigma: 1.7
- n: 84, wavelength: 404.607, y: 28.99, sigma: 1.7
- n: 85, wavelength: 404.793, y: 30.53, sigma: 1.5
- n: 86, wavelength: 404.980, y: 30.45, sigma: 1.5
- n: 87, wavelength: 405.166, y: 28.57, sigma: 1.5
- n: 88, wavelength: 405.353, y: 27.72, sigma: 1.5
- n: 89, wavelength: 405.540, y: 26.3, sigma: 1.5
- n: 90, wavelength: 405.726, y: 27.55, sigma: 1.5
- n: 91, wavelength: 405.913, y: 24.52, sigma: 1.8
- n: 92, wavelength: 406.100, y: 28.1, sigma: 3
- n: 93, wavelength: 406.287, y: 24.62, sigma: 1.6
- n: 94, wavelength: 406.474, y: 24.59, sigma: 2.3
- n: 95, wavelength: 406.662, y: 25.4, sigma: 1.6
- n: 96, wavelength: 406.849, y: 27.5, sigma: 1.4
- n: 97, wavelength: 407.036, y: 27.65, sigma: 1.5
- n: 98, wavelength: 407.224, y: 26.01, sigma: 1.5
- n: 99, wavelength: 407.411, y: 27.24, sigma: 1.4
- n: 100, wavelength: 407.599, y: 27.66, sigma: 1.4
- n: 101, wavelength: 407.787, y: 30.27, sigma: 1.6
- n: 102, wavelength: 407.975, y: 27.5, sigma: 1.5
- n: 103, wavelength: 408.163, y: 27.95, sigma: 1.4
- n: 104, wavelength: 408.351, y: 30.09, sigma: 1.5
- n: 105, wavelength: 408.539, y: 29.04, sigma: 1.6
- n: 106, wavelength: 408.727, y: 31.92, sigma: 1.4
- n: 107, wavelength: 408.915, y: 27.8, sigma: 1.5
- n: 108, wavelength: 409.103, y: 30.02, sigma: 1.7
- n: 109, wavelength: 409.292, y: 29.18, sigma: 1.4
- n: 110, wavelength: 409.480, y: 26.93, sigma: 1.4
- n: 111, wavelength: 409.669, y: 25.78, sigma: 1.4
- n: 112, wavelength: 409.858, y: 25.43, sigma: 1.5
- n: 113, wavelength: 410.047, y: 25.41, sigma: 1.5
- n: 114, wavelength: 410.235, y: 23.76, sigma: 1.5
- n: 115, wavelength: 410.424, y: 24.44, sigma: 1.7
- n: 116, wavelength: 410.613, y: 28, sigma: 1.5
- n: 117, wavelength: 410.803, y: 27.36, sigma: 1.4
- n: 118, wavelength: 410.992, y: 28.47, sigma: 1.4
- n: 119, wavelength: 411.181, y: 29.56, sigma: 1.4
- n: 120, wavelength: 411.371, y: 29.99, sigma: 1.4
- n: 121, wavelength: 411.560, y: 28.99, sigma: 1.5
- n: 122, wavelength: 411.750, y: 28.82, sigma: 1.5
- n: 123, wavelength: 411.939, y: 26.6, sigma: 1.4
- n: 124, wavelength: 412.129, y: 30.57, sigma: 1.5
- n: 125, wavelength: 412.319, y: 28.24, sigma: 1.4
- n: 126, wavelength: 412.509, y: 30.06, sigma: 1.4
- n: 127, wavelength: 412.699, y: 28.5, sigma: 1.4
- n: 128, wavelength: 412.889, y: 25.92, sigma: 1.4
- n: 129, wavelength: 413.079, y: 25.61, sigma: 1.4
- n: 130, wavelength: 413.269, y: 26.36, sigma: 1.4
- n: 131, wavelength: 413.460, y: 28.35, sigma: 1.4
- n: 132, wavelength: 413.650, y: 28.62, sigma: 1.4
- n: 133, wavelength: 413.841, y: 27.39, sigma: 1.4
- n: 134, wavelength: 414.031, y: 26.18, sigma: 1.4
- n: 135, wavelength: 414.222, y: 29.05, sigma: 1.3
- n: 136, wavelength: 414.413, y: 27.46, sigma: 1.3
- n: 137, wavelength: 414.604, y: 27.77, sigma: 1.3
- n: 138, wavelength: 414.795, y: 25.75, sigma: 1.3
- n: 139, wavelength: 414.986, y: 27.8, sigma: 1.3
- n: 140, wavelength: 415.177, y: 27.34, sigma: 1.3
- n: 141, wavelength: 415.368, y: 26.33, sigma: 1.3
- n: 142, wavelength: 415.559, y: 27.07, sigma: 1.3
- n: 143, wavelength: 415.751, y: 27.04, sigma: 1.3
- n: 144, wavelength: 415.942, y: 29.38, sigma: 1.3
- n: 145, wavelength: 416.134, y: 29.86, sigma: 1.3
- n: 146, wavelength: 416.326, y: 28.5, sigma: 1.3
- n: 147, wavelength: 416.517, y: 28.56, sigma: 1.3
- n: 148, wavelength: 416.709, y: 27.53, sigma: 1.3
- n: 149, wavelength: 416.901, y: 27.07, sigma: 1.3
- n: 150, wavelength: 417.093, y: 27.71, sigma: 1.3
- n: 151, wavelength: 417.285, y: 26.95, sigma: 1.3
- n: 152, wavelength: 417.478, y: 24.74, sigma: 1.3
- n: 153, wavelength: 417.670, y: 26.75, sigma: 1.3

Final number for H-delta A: -0.08 nm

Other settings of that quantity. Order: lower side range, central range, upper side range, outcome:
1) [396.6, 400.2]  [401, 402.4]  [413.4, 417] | -0.47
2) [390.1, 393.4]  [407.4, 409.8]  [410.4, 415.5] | -0.27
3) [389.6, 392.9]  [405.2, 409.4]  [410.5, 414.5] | -0.28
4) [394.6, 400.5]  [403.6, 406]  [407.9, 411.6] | -0.26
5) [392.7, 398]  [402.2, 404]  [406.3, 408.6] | -0.42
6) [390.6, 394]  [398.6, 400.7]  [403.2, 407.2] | -0.38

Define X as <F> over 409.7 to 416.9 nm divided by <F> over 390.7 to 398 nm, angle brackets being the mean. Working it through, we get 1.7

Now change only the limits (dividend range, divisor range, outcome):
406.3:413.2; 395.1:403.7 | 1.14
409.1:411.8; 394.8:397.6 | 1.63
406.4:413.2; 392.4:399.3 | 1.63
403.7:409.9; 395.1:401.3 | 1.24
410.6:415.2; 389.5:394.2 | 1.68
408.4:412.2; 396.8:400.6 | 1.23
